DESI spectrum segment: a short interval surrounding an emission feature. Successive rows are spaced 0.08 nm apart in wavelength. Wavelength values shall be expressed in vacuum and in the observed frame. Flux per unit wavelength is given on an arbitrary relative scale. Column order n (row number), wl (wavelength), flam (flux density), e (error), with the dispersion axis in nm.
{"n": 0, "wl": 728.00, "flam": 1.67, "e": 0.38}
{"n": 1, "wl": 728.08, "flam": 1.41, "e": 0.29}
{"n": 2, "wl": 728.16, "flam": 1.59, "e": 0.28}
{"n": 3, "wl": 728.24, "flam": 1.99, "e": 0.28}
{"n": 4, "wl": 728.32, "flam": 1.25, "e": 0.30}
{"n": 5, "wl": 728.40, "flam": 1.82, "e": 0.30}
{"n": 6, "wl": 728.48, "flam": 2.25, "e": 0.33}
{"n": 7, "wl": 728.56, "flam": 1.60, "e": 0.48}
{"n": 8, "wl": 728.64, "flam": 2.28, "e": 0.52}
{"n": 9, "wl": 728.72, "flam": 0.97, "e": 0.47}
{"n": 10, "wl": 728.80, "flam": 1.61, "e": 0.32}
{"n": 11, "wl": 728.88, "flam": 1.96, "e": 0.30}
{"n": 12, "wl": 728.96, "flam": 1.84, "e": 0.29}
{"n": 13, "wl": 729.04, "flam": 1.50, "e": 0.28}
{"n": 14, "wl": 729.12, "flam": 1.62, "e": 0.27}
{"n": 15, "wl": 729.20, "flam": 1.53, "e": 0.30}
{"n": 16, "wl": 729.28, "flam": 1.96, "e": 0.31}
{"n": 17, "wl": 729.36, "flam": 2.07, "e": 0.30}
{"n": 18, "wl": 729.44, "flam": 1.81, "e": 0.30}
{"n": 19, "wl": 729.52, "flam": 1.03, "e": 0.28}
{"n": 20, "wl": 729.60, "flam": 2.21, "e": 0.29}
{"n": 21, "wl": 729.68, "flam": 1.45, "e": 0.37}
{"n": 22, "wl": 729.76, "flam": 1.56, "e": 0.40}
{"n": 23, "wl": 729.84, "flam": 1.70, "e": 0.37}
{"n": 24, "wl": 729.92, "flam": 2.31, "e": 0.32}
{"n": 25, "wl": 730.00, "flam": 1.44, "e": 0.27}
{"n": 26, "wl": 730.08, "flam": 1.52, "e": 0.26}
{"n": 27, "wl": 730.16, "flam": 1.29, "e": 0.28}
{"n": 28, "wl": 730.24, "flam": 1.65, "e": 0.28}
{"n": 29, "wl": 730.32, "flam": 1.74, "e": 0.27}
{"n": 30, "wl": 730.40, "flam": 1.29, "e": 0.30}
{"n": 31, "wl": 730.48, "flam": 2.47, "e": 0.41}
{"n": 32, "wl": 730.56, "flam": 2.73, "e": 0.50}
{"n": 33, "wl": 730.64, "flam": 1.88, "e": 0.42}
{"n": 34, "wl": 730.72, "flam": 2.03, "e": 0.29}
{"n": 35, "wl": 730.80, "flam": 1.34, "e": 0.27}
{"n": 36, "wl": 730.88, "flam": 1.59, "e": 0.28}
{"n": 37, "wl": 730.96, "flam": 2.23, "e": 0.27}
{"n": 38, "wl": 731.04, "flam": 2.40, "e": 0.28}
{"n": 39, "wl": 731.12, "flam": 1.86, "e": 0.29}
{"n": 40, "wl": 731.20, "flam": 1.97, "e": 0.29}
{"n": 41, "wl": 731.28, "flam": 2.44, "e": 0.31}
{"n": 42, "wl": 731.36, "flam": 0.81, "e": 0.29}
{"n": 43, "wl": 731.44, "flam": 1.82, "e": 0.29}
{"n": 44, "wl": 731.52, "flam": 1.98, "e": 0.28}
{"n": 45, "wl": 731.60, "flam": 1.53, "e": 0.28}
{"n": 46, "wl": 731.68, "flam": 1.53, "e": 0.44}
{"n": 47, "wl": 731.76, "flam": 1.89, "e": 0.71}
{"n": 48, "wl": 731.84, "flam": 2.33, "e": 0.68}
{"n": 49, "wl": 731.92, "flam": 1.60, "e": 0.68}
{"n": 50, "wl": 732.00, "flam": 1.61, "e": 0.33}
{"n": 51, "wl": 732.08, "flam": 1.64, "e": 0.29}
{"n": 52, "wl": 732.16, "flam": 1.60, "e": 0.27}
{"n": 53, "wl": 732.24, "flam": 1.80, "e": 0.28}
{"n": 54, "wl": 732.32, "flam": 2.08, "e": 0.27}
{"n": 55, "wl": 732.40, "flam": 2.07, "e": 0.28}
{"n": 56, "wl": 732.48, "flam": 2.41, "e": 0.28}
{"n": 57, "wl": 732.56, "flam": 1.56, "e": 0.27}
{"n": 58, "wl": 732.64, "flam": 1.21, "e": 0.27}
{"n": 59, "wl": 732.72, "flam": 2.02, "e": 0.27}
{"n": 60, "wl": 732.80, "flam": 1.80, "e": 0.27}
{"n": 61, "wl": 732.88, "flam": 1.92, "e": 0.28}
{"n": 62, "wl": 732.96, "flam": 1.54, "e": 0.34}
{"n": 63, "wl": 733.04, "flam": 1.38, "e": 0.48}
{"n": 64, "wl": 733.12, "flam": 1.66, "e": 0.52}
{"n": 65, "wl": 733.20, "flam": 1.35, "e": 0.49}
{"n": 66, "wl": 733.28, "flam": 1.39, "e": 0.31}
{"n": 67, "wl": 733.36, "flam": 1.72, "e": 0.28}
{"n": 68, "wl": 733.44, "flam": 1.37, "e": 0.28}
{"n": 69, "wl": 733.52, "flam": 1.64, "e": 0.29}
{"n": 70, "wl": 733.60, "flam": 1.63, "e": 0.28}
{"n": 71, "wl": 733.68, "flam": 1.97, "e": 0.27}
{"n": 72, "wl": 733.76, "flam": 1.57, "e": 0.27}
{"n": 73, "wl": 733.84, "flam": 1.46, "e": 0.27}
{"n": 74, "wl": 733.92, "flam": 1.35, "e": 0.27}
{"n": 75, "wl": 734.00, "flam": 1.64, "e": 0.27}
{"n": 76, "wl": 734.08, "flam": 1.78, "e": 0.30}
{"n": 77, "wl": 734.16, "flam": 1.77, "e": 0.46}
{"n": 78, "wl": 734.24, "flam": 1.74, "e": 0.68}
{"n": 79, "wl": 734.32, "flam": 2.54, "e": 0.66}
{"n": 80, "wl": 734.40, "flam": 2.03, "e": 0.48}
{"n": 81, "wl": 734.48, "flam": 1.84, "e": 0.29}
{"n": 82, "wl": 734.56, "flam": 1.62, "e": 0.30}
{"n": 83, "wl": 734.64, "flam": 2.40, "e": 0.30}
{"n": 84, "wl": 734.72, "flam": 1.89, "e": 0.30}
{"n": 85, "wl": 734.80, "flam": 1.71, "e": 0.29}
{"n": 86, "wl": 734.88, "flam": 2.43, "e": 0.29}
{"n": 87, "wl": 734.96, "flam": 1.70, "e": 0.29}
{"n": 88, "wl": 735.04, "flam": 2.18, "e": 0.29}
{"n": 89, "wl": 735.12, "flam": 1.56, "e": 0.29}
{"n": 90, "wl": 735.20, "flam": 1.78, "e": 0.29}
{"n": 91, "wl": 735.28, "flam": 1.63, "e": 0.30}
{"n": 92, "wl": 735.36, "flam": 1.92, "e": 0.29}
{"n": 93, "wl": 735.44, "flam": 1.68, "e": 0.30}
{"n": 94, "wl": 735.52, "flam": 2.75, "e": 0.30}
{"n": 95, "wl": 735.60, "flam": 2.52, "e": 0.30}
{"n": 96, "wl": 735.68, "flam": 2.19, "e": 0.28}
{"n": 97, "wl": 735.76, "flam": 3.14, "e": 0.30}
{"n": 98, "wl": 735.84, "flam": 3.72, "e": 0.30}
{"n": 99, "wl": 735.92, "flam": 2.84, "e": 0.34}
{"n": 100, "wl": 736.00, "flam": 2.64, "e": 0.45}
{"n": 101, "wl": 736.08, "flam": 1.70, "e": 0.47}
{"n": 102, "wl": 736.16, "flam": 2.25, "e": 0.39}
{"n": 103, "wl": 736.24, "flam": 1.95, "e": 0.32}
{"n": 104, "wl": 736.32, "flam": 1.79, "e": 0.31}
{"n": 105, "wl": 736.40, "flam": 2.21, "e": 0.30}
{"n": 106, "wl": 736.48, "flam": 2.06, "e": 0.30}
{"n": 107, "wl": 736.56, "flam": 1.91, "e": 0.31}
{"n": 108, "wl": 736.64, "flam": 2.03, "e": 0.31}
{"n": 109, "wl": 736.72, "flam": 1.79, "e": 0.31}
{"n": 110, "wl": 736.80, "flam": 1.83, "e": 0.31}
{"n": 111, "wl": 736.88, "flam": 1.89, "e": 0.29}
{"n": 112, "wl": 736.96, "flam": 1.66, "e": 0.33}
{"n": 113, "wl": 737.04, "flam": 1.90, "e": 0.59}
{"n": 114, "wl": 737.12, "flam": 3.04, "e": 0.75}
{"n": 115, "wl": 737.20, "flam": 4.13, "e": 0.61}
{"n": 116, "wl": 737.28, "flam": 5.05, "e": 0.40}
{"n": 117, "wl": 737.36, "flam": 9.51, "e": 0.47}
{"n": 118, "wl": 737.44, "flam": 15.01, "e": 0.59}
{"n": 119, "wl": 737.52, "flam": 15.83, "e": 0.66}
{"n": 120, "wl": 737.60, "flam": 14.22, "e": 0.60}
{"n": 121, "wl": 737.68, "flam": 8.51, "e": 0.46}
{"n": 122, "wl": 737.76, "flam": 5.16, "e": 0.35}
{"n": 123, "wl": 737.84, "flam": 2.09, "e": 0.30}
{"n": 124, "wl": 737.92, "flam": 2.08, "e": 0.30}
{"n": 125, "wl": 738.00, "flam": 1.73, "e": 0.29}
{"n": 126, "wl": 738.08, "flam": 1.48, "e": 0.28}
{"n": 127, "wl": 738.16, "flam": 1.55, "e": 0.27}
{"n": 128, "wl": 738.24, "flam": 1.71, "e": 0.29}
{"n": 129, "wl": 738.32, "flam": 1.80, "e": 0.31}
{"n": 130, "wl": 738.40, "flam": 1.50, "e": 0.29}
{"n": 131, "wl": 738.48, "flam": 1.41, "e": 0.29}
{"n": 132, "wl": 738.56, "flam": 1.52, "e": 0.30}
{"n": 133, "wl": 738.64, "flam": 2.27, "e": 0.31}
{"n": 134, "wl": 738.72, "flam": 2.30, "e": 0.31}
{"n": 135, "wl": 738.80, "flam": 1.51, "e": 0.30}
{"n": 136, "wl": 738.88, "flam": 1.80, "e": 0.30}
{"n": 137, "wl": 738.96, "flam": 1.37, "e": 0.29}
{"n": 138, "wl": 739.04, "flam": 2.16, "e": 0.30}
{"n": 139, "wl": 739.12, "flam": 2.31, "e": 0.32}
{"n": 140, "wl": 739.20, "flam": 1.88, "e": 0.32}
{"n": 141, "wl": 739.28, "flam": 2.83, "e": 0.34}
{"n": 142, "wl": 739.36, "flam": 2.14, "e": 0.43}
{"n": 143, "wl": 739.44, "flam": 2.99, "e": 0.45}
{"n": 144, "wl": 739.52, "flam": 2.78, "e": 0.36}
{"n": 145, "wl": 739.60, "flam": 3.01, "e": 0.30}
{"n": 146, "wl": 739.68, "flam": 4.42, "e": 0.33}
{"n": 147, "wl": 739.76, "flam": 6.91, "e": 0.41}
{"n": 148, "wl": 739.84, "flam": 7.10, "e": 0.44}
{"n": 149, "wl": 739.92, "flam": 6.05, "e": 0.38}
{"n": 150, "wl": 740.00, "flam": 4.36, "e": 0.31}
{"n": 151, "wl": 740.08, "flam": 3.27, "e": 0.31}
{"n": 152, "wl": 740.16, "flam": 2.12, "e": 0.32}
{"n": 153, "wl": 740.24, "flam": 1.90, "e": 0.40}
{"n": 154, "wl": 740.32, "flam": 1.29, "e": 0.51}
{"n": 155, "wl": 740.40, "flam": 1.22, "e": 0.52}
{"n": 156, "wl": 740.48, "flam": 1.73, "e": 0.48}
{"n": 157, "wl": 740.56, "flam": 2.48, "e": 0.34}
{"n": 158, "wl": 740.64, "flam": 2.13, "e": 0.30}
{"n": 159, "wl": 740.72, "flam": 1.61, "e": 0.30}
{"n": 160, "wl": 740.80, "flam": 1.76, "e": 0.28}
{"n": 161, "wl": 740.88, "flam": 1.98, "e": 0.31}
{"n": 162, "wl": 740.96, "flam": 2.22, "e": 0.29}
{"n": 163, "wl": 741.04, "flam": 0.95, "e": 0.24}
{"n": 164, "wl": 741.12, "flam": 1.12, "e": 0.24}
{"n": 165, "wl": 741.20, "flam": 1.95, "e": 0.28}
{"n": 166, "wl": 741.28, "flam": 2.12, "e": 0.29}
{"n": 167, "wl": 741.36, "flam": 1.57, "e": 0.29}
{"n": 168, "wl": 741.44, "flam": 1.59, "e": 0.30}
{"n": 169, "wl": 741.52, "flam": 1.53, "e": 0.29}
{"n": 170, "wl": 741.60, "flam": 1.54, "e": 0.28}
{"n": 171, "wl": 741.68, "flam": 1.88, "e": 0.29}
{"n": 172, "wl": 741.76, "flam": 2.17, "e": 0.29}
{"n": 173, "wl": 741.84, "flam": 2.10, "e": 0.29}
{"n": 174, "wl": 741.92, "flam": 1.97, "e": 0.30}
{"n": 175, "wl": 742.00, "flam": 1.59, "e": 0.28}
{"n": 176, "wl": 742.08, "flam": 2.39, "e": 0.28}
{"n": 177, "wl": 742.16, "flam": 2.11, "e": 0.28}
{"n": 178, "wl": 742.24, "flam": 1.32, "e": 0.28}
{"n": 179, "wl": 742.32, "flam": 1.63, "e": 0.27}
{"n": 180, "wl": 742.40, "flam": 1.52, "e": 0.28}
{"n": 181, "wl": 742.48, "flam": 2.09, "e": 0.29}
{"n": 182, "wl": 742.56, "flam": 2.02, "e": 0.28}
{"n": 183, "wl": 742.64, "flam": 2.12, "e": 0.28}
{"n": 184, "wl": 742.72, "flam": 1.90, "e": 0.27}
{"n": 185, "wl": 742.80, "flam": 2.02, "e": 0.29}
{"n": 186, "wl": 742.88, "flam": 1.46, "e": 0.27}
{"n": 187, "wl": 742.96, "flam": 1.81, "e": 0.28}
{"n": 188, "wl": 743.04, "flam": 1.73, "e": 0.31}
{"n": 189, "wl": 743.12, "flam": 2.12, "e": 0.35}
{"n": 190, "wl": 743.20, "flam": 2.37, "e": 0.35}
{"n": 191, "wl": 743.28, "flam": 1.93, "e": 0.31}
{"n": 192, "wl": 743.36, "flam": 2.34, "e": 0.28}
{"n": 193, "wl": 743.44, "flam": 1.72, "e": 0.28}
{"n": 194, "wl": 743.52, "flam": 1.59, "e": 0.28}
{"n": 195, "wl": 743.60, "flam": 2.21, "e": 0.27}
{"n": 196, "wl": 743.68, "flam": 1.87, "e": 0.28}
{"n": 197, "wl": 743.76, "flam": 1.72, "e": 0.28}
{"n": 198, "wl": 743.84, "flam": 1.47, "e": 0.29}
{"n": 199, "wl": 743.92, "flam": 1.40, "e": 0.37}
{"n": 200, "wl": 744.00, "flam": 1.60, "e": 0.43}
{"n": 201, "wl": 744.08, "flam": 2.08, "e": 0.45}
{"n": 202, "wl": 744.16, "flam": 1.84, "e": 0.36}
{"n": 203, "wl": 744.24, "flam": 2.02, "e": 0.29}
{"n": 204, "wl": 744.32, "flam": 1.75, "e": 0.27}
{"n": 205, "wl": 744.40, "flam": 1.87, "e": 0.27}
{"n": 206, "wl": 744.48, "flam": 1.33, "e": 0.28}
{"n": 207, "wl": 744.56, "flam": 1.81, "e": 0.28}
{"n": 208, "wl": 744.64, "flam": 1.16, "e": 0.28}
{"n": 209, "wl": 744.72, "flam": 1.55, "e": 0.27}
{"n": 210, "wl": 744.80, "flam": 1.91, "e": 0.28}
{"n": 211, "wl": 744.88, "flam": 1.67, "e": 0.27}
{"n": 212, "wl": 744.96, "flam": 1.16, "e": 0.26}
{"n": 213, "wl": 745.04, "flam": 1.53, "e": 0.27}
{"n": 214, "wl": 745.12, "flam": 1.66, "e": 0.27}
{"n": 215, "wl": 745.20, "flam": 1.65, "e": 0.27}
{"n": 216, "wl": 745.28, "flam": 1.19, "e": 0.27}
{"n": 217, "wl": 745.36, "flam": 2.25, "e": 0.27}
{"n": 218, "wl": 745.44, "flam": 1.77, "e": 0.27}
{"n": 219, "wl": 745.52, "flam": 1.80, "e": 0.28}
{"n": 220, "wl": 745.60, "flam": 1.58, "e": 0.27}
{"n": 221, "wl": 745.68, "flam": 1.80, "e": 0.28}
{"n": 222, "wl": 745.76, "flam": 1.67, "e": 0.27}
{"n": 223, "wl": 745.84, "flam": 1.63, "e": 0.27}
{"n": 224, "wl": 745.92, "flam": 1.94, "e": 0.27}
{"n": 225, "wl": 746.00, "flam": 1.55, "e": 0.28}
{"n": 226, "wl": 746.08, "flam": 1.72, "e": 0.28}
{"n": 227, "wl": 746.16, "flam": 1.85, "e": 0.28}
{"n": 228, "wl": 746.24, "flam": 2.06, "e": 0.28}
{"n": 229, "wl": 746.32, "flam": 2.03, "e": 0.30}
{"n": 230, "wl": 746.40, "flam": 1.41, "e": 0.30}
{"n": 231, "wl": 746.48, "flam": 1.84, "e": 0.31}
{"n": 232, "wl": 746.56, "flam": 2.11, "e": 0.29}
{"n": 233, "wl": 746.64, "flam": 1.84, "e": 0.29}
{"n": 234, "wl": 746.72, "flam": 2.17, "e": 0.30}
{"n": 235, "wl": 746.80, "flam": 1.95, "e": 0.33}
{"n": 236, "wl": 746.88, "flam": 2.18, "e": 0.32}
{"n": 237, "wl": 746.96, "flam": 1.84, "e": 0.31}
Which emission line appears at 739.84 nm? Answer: [N II] 6583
